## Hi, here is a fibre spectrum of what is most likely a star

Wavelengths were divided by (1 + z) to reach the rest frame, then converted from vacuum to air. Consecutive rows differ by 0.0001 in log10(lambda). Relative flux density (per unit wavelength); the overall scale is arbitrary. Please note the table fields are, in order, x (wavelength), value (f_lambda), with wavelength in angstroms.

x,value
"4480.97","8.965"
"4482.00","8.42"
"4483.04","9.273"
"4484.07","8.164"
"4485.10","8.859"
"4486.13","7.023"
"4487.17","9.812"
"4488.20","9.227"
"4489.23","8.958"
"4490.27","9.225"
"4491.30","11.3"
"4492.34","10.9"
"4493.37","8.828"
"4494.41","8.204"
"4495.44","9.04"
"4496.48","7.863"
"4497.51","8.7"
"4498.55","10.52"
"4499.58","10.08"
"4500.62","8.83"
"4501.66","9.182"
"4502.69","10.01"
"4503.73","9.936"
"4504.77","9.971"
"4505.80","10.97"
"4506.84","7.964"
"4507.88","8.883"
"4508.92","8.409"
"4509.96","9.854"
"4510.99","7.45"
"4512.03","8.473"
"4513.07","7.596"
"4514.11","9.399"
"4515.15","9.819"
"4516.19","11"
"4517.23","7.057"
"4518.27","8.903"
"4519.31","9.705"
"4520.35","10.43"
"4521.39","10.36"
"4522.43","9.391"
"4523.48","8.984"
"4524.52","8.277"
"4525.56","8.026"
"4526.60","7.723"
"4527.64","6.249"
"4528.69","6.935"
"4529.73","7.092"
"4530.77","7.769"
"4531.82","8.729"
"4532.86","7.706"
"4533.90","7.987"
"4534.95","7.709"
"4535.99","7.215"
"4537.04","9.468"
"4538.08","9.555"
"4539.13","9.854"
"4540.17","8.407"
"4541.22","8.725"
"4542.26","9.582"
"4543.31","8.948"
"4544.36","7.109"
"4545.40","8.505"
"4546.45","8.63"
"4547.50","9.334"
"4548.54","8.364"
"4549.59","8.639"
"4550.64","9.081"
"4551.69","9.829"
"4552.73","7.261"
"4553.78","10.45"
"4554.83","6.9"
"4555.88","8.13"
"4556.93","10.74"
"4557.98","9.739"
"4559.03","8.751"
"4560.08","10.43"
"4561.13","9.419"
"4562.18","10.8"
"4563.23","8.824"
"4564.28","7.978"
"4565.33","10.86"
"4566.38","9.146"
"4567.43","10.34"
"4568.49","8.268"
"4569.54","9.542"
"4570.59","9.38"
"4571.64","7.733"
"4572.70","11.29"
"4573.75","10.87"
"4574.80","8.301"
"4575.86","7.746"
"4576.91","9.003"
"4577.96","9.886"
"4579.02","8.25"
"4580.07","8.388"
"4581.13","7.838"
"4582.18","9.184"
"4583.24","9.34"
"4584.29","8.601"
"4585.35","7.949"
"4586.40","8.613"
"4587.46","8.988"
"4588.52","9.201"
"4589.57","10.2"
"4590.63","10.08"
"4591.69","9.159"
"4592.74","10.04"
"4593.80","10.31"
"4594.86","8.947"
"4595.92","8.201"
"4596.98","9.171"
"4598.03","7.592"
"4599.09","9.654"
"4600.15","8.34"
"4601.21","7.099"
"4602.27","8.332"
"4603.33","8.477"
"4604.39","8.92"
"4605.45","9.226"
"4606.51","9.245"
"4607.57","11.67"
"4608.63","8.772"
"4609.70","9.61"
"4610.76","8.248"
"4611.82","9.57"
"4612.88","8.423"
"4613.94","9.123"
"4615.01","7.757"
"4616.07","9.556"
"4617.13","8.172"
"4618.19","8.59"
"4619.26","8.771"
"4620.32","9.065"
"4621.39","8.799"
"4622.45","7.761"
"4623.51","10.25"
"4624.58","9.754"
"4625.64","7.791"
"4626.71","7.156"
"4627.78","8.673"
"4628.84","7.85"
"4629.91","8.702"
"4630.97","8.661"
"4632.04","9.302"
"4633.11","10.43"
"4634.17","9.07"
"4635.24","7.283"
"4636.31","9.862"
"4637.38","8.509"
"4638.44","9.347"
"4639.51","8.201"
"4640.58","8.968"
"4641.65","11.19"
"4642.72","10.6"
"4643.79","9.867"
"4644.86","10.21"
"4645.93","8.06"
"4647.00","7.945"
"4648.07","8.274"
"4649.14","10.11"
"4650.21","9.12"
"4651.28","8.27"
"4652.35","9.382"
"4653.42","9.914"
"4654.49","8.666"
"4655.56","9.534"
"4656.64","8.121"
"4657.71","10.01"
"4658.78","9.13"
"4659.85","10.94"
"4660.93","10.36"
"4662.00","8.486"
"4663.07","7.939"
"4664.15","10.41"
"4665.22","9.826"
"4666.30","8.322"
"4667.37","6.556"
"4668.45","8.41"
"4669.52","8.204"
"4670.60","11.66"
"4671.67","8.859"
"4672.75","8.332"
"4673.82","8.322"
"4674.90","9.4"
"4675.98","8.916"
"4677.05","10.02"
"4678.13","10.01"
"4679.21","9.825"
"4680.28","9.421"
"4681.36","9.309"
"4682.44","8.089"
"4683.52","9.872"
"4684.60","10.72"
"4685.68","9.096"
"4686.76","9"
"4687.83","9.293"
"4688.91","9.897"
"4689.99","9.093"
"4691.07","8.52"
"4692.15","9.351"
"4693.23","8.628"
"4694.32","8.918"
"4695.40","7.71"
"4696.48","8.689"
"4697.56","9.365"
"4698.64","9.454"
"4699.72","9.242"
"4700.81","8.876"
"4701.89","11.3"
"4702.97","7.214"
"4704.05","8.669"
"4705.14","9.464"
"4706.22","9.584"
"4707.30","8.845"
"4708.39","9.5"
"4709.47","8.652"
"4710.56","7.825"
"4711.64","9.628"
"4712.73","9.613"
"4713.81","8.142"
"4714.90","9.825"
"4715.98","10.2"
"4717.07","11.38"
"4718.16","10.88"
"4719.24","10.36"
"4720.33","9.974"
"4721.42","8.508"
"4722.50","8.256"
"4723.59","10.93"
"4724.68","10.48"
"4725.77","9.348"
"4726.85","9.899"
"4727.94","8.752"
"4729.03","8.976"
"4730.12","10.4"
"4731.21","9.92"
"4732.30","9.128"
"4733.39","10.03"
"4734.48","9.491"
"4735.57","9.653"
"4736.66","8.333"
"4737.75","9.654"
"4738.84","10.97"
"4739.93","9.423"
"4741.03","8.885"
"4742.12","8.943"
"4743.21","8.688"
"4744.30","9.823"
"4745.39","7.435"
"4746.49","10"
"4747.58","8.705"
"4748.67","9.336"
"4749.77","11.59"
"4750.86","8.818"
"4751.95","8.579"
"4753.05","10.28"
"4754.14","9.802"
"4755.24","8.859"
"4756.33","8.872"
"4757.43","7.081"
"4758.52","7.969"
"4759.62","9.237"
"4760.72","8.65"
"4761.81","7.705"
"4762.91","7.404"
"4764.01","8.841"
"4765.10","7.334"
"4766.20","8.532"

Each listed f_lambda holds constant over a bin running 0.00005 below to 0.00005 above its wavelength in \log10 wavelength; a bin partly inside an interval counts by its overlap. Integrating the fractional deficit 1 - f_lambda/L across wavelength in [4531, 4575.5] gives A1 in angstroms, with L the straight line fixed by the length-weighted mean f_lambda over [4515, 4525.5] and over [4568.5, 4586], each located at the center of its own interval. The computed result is 0.45 angstroms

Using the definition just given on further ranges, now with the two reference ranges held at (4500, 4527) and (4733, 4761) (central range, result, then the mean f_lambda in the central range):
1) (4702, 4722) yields -0.45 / 9.39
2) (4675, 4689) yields -0.47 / 9.48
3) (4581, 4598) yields 0.07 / 9.1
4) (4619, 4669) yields 0.75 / 9.02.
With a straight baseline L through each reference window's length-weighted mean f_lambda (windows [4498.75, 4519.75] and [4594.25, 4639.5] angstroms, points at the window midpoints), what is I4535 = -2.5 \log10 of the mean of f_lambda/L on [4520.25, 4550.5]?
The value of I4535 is 0.08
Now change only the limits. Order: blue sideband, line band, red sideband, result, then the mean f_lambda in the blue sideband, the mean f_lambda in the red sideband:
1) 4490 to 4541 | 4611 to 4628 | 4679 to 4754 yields 0.05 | 8.89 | 9.37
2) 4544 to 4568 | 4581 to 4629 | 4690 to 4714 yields 0.02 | 9.11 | 8.98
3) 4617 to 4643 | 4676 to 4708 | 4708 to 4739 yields 0.02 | 8.9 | 9.6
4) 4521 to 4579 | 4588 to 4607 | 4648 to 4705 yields -0.01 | 8.83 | 9.16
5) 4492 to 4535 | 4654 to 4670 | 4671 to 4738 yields 0.03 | 8.83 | 9.34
